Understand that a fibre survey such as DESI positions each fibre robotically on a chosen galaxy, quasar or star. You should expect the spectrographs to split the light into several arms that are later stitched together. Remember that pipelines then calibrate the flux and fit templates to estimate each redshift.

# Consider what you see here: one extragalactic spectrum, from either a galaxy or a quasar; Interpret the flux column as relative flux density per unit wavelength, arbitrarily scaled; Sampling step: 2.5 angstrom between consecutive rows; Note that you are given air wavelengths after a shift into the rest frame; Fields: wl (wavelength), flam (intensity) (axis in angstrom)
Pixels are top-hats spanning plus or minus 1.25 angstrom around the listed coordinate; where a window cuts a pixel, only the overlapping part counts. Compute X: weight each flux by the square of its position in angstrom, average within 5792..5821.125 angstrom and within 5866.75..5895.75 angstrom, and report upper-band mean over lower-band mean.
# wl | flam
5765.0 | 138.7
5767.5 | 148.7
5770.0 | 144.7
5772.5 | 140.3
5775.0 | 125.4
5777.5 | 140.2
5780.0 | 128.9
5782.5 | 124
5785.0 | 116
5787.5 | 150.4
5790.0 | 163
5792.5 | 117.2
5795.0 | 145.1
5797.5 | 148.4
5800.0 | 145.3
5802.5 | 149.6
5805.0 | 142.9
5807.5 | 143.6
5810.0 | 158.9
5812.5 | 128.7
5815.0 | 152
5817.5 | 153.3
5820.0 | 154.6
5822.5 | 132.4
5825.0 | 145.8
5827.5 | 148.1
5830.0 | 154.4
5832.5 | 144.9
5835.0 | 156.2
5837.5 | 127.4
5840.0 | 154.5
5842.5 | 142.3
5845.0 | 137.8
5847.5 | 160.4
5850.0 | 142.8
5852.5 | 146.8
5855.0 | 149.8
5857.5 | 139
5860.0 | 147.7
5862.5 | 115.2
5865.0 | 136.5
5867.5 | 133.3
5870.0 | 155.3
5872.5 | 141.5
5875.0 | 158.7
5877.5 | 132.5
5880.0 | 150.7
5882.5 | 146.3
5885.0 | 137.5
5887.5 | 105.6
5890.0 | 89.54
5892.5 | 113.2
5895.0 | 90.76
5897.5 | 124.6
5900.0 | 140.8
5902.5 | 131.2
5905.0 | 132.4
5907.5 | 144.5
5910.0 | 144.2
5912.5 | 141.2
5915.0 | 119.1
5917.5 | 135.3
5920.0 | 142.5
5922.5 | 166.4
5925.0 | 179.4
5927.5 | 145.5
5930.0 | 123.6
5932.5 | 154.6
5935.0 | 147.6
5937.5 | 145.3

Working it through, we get 0.92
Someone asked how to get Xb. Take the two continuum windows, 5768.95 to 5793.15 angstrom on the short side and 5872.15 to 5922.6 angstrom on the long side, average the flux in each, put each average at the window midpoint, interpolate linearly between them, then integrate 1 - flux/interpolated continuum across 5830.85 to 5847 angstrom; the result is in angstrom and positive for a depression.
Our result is -1.4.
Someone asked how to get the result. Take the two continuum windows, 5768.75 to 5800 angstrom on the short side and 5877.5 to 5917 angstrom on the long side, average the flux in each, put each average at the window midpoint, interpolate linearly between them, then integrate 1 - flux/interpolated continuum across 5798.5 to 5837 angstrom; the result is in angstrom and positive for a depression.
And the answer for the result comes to -3.6 angstrom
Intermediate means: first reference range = 137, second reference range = 128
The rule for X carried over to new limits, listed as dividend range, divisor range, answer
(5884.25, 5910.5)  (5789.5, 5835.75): 0.86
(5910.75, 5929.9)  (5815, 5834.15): 1.02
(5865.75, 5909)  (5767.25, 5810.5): 0.97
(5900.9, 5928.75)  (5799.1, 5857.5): 1.01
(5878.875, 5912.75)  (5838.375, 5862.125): 0.89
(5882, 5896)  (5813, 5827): 0.79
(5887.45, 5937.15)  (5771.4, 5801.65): 1.02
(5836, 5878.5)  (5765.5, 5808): 1.05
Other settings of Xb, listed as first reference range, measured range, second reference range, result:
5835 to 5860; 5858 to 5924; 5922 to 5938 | 6.46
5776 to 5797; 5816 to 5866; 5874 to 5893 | -4.62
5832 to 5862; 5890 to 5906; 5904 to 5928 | 2.83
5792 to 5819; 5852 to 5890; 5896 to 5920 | 0.14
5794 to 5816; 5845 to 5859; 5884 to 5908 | -1.50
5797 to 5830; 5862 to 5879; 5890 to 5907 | -1.45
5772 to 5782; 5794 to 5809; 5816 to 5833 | -0.61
